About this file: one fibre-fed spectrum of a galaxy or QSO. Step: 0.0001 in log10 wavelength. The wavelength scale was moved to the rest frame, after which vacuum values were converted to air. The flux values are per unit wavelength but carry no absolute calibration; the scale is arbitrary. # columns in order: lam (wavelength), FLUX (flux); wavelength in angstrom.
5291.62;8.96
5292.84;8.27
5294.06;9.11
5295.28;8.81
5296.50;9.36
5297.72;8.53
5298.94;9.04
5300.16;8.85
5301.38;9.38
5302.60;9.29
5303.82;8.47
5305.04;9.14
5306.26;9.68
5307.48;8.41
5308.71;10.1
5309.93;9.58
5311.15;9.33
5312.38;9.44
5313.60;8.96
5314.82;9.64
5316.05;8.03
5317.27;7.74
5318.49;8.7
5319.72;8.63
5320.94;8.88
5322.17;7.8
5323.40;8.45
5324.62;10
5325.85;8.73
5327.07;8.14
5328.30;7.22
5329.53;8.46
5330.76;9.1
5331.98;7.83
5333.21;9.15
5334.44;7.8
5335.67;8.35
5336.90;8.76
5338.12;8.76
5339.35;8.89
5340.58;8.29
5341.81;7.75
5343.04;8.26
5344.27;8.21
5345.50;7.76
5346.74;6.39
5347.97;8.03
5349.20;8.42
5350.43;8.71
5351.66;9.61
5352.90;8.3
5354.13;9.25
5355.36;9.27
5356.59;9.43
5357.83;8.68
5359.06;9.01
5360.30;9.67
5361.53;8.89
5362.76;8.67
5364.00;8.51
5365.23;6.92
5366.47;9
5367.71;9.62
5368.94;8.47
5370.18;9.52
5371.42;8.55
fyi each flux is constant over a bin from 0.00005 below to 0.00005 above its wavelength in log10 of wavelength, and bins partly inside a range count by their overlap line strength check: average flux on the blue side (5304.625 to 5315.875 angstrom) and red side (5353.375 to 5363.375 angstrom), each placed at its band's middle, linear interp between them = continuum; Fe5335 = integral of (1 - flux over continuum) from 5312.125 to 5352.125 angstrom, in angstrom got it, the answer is 3.4 angstrom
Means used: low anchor 9.31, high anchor 9.11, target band 8.44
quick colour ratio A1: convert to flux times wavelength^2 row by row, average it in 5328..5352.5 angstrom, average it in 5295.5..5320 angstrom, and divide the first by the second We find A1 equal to 0.9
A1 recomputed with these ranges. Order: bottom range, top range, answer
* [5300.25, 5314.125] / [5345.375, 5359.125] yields 0.94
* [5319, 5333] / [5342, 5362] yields 1.02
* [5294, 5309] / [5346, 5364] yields 0.98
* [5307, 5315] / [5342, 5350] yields 0.85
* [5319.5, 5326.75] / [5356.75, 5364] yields 1.04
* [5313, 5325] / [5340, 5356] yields 0.97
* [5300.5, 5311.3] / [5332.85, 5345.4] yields 0.92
